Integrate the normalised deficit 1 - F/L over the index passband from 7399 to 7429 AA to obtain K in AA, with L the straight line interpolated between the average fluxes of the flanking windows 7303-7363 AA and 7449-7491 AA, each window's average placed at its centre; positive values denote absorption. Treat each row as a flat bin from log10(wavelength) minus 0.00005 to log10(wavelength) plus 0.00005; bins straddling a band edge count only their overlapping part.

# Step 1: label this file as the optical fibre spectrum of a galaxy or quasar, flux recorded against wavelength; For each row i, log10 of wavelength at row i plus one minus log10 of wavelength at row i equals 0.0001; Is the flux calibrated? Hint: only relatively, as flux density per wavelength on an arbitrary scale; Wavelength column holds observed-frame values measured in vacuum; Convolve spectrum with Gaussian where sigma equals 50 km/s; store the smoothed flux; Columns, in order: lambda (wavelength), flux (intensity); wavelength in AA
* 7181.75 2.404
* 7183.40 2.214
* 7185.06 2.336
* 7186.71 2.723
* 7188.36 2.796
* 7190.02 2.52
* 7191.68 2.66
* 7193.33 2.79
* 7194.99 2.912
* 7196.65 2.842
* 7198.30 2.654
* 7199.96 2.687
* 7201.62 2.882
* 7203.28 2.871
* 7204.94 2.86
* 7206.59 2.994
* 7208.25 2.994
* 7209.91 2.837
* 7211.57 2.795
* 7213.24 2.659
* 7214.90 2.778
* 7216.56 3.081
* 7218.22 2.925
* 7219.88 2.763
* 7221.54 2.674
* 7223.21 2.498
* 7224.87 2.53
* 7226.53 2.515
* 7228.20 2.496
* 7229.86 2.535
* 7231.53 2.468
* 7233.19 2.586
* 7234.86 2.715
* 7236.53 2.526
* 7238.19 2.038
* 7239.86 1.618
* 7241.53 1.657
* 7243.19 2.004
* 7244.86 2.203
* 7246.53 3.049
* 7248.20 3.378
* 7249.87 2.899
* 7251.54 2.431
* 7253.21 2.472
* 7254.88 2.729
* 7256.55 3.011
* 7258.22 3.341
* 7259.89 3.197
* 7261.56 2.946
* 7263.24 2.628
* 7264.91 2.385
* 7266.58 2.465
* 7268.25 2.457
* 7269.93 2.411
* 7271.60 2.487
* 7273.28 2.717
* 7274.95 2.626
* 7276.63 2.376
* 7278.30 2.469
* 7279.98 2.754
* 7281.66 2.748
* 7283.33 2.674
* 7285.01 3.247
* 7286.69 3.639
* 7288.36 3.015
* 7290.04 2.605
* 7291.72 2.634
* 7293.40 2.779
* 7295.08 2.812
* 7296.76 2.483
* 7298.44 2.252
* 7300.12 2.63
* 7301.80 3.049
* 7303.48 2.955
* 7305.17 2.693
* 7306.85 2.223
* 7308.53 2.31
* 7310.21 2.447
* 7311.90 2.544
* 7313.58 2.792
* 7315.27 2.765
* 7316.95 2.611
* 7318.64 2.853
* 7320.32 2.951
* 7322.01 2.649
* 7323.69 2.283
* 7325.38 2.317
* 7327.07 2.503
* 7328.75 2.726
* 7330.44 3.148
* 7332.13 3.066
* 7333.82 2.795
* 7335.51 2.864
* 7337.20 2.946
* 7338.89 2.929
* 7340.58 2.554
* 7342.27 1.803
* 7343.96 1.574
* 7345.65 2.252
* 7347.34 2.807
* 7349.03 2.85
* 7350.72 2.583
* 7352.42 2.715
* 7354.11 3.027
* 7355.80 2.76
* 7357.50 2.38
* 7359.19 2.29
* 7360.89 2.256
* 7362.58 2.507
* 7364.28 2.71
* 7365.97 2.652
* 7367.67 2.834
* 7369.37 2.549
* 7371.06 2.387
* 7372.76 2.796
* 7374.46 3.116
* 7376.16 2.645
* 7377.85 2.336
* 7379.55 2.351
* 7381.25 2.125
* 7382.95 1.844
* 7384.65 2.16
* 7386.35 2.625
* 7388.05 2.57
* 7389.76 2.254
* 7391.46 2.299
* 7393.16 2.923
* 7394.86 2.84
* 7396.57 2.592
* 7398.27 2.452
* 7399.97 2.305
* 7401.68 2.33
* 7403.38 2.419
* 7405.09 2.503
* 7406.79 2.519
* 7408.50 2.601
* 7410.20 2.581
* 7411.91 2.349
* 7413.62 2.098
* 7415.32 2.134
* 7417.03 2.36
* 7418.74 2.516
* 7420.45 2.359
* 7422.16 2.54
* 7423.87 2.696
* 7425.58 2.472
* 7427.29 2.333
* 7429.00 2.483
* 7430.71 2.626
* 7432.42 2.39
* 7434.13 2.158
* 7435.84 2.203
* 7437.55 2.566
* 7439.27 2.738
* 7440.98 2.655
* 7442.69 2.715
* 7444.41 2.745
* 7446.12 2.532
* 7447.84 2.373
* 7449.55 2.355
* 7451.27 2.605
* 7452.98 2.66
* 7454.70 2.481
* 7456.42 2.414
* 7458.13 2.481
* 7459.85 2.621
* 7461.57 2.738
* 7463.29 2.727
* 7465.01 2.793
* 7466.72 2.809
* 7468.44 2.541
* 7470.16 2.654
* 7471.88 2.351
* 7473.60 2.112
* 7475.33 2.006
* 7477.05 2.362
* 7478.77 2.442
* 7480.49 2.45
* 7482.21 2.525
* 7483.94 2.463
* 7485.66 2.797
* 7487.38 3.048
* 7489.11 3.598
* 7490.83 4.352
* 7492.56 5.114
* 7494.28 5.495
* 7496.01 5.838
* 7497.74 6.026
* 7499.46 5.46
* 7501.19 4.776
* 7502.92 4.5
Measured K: 2.3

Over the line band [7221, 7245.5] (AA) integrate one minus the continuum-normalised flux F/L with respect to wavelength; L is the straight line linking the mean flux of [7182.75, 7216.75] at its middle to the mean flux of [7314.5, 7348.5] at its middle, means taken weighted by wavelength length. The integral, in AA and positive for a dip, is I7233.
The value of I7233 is 3.5 AA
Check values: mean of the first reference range 2.75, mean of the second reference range 2.62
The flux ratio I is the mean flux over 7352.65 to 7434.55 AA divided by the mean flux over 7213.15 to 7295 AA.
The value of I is 0.9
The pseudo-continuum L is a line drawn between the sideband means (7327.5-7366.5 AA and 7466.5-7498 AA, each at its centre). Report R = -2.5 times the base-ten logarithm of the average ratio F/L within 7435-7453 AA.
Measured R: 0.21 mag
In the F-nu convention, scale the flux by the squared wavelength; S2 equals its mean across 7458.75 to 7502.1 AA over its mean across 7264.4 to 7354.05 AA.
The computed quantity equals 1.3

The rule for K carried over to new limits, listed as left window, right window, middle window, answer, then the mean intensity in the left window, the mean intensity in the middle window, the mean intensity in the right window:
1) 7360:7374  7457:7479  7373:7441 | 3.0 AA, 2.6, 2.45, 2.51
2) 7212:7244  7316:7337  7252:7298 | -2.4 AA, 2.48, 2.74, 2.74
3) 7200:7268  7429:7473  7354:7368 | 0.1 AA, 2.66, 2.57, 2.55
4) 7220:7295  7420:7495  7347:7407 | 3.3 AA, 2.63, 2.53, 2.72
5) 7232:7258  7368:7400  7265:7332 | -4.5 AA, 2.51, 2.67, 2.49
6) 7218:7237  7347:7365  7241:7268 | -0.9 AA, 2.59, 2.68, 2.62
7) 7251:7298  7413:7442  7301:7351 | 0.1 AA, 2.73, 2.63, 2.44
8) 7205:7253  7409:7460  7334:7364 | -0.2 AA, 2.6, 2.54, 2.47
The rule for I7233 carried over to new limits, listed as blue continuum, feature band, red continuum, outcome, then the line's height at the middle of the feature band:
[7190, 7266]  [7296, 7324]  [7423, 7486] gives -0.1 AA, 2.62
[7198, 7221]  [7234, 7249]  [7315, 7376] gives 2.4 AA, 2.79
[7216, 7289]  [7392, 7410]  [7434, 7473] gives 0.3 AA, 2.59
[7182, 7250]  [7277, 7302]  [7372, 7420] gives -2.1 AA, 2.56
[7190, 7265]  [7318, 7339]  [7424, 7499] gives 0.1 AA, 2.77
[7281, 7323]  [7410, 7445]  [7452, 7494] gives 4.2 AA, 2.79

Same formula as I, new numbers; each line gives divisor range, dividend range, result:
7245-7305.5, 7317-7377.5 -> 0.95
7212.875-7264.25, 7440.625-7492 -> 1.01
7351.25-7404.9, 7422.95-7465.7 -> 1.01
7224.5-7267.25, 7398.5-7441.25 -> 0.95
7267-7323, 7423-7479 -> 0.94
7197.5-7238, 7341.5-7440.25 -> 0.91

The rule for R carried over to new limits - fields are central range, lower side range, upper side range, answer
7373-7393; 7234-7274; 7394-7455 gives 0.035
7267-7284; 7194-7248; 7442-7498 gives 0.054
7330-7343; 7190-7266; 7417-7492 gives -0.048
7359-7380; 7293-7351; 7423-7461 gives -0.002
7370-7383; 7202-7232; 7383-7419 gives -0.006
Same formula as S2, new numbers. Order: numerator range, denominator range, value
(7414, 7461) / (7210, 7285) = 1.00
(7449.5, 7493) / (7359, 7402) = 1.12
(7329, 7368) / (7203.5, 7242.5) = 1.05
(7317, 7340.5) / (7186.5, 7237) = 1.04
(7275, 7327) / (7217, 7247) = 1.12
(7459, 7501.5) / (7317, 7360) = 1.33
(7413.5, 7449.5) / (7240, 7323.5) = 0.96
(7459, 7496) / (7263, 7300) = 1.19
